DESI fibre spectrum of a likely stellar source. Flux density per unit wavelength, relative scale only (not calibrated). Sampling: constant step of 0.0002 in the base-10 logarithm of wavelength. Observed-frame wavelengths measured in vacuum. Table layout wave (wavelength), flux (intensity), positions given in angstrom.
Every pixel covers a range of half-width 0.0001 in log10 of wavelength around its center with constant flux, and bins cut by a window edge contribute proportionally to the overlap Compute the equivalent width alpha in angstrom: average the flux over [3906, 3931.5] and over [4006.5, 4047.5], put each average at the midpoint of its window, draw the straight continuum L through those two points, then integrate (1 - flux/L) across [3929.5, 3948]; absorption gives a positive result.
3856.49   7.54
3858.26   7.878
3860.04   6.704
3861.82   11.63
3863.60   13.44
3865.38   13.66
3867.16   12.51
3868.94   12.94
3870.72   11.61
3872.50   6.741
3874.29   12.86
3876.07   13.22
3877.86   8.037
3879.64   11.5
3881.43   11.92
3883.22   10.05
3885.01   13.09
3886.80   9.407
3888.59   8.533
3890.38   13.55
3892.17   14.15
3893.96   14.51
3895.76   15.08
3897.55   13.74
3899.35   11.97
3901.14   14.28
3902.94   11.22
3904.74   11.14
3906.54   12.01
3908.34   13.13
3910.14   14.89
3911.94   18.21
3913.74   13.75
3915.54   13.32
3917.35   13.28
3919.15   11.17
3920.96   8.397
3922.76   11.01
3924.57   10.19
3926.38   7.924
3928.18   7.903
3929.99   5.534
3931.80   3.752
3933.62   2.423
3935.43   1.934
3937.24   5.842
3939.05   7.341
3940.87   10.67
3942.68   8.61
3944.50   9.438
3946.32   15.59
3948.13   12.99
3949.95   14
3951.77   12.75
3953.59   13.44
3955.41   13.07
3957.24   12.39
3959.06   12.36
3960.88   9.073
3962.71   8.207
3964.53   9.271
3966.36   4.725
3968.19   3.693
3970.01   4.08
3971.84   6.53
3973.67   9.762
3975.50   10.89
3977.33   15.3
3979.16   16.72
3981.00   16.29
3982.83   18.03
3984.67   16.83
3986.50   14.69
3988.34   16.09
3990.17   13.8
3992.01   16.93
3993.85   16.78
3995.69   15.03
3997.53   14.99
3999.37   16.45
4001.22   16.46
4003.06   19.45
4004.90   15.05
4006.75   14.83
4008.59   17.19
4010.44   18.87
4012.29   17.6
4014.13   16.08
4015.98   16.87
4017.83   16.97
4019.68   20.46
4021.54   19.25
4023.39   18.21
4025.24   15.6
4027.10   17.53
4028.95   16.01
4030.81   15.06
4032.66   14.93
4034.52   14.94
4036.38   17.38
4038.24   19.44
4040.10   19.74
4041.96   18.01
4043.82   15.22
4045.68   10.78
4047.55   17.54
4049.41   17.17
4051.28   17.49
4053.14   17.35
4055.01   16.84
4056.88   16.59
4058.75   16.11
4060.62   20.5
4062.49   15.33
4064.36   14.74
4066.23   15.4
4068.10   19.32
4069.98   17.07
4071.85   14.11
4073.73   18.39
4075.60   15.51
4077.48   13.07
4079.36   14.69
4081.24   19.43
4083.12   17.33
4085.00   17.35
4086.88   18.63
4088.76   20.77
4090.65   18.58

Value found 7.5 angstrom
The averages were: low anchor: 11.3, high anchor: 16.9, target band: 7.4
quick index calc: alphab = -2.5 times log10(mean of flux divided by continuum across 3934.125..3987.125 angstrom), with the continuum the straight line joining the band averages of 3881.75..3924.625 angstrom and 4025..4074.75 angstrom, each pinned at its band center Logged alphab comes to 0.30 mag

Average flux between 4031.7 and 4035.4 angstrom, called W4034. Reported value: 15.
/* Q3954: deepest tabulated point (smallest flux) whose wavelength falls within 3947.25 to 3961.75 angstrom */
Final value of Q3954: 9.073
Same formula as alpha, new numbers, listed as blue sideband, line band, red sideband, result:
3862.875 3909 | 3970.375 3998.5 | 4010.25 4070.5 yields 1.56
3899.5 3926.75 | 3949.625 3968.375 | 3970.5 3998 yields 4.43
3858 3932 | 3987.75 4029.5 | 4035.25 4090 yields -4.44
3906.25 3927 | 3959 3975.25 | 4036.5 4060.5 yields 7.72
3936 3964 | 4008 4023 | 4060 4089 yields -4.16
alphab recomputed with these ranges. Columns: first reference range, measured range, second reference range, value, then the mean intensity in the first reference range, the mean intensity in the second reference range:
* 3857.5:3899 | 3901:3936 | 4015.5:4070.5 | 0.24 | 11.6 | 16.9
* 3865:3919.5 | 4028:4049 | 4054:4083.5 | -0.03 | 12.4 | 16.5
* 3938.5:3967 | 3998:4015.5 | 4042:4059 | -0.21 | 11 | 16.2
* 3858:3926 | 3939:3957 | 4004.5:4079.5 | 0.15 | 12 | 16.7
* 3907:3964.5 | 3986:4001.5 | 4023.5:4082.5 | -0.17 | 10.4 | 16.5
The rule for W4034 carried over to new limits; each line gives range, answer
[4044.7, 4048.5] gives 14.2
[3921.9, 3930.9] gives 8.5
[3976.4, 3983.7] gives 16.6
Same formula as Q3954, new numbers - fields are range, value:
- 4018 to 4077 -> 10.78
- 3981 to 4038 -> 13.8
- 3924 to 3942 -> 1.934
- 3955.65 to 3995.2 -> 3.693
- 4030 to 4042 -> 14.93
